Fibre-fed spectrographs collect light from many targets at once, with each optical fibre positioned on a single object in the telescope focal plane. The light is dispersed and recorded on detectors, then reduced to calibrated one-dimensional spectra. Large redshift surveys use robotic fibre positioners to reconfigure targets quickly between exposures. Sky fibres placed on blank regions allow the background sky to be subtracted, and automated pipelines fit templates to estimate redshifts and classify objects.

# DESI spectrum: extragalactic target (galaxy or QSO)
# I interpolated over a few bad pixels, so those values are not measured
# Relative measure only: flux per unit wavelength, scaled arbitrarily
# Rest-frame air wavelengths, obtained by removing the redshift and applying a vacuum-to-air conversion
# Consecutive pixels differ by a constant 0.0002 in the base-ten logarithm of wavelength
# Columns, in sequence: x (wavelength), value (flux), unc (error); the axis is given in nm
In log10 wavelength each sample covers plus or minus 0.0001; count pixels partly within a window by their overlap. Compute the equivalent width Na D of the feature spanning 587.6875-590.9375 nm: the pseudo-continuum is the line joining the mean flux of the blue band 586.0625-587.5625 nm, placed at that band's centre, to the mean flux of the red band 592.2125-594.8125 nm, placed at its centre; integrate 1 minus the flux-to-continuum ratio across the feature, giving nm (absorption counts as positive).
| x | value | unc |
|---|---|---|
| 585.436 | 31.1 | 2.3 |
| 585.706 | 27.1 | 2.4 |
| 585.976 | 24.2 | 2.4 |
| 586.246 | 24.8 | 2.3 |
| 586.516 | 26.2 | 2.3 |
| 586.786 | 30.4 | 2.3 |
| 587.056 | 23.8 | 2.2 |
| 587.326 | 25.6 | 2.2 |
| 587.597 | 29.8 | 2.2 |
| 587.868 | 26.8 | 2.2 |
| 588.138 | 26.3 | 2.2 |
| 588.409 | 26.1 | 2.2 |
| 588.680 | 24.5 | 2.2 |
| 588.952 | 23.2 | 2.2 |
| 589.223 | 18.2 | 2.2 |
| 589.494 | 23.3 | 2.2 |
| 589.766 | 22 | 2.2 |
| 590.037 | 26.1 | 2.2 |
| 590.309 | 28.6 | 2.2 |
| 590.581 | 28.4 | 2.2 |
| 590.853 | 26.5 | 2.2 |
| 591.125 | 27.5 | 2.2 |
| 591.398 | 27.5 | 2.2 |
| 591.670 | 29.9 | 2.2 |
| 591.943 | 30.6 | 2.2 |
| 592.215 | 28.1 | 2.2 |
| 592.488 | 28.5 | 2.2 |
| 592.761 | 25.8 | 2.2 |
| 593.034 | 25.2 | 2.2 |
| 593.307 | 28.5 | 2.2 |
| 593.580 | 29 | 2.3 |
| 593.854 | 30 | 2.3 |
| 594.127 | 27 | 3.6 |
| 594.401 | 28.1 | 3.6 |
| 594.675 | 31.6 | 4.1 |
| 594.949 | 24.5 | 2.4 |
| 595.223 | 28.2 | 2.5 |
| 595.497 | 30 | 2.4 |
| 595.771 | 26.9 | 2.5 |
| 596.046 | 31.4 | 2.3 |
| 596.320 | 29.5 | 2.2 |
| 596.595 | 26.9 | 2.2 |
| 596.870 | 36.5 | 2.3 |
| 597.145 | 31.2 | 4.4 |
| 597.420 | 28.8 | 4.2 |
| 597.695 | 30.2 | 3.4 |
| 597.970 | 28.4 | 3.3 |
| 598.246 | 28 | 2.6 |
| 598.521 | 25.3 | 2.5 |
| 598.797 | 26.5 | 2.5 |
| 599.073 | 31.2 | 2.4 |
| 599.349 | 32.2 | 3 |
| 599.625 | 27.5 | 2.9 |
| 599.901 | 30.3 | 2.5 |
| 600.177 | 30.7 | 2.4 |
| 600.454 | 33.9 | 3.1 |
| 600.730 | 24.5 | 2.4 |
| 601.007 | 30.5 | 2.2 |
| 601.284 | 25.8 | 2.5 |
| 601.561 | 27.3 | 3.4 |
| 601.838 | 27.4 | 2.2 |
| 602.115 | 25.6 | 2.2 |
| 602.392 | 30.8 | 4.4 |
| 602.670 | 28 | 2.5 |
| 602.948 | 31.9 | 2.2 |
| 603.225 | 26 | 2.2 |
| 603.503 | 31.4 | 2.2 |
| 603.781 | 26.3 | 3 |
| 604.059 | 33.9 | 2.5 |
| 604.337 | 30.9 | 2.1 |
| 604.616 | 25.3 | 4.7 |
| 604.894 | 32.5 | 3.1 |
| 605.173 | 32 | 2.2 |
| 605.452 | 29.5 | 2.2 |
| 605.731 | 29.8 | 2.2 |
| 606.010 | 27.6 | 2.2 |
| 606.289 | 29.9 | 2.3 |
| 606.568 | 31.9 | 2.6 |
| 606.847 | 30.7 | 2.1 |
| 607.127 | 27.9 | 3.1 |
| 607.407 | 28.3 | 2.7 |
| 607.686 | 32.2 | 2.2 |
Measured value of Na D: 0.239 nm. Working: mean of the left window 26.3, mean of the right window 28.2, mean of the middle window 25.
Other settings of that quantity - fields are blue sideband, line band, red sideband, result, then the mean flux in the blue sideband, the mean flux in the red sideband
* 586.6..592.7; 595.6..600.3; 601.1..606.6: -0.25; 26.4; 29.2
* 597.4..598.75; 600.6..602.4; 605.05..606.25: 0.10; 28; 29.7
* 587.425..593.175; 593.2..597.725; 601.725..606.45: -0.30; 26.3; 29.4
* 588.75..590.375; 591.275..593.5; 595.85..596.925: -0.15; 23.4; 30.4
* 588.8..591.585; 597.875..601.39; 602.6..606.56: -0.08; 25.2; 29.7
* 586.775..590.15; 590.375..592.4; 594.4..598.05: -0.13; 24.9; 29.5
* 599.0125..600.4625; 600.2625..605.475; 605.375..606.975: 0.20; 30.7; 29.9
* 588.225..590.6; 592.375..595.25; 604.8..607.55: -0.23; 24.3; 30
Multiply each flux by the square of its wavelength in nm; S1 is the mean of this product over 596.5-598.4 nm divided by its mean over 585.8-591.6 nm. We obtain 1.2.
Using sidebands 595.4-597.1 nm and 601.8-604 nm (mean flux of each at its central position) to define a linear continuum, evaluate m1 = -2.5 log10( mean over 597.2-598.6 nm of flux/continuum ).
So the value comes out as 0.05 mag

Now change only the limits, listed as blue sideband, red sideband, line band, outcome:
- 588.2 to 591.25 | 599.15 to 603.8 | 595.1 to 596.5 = -0.08 mag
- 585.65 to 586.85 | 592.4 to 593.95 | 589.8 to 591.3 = 0.01 mag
